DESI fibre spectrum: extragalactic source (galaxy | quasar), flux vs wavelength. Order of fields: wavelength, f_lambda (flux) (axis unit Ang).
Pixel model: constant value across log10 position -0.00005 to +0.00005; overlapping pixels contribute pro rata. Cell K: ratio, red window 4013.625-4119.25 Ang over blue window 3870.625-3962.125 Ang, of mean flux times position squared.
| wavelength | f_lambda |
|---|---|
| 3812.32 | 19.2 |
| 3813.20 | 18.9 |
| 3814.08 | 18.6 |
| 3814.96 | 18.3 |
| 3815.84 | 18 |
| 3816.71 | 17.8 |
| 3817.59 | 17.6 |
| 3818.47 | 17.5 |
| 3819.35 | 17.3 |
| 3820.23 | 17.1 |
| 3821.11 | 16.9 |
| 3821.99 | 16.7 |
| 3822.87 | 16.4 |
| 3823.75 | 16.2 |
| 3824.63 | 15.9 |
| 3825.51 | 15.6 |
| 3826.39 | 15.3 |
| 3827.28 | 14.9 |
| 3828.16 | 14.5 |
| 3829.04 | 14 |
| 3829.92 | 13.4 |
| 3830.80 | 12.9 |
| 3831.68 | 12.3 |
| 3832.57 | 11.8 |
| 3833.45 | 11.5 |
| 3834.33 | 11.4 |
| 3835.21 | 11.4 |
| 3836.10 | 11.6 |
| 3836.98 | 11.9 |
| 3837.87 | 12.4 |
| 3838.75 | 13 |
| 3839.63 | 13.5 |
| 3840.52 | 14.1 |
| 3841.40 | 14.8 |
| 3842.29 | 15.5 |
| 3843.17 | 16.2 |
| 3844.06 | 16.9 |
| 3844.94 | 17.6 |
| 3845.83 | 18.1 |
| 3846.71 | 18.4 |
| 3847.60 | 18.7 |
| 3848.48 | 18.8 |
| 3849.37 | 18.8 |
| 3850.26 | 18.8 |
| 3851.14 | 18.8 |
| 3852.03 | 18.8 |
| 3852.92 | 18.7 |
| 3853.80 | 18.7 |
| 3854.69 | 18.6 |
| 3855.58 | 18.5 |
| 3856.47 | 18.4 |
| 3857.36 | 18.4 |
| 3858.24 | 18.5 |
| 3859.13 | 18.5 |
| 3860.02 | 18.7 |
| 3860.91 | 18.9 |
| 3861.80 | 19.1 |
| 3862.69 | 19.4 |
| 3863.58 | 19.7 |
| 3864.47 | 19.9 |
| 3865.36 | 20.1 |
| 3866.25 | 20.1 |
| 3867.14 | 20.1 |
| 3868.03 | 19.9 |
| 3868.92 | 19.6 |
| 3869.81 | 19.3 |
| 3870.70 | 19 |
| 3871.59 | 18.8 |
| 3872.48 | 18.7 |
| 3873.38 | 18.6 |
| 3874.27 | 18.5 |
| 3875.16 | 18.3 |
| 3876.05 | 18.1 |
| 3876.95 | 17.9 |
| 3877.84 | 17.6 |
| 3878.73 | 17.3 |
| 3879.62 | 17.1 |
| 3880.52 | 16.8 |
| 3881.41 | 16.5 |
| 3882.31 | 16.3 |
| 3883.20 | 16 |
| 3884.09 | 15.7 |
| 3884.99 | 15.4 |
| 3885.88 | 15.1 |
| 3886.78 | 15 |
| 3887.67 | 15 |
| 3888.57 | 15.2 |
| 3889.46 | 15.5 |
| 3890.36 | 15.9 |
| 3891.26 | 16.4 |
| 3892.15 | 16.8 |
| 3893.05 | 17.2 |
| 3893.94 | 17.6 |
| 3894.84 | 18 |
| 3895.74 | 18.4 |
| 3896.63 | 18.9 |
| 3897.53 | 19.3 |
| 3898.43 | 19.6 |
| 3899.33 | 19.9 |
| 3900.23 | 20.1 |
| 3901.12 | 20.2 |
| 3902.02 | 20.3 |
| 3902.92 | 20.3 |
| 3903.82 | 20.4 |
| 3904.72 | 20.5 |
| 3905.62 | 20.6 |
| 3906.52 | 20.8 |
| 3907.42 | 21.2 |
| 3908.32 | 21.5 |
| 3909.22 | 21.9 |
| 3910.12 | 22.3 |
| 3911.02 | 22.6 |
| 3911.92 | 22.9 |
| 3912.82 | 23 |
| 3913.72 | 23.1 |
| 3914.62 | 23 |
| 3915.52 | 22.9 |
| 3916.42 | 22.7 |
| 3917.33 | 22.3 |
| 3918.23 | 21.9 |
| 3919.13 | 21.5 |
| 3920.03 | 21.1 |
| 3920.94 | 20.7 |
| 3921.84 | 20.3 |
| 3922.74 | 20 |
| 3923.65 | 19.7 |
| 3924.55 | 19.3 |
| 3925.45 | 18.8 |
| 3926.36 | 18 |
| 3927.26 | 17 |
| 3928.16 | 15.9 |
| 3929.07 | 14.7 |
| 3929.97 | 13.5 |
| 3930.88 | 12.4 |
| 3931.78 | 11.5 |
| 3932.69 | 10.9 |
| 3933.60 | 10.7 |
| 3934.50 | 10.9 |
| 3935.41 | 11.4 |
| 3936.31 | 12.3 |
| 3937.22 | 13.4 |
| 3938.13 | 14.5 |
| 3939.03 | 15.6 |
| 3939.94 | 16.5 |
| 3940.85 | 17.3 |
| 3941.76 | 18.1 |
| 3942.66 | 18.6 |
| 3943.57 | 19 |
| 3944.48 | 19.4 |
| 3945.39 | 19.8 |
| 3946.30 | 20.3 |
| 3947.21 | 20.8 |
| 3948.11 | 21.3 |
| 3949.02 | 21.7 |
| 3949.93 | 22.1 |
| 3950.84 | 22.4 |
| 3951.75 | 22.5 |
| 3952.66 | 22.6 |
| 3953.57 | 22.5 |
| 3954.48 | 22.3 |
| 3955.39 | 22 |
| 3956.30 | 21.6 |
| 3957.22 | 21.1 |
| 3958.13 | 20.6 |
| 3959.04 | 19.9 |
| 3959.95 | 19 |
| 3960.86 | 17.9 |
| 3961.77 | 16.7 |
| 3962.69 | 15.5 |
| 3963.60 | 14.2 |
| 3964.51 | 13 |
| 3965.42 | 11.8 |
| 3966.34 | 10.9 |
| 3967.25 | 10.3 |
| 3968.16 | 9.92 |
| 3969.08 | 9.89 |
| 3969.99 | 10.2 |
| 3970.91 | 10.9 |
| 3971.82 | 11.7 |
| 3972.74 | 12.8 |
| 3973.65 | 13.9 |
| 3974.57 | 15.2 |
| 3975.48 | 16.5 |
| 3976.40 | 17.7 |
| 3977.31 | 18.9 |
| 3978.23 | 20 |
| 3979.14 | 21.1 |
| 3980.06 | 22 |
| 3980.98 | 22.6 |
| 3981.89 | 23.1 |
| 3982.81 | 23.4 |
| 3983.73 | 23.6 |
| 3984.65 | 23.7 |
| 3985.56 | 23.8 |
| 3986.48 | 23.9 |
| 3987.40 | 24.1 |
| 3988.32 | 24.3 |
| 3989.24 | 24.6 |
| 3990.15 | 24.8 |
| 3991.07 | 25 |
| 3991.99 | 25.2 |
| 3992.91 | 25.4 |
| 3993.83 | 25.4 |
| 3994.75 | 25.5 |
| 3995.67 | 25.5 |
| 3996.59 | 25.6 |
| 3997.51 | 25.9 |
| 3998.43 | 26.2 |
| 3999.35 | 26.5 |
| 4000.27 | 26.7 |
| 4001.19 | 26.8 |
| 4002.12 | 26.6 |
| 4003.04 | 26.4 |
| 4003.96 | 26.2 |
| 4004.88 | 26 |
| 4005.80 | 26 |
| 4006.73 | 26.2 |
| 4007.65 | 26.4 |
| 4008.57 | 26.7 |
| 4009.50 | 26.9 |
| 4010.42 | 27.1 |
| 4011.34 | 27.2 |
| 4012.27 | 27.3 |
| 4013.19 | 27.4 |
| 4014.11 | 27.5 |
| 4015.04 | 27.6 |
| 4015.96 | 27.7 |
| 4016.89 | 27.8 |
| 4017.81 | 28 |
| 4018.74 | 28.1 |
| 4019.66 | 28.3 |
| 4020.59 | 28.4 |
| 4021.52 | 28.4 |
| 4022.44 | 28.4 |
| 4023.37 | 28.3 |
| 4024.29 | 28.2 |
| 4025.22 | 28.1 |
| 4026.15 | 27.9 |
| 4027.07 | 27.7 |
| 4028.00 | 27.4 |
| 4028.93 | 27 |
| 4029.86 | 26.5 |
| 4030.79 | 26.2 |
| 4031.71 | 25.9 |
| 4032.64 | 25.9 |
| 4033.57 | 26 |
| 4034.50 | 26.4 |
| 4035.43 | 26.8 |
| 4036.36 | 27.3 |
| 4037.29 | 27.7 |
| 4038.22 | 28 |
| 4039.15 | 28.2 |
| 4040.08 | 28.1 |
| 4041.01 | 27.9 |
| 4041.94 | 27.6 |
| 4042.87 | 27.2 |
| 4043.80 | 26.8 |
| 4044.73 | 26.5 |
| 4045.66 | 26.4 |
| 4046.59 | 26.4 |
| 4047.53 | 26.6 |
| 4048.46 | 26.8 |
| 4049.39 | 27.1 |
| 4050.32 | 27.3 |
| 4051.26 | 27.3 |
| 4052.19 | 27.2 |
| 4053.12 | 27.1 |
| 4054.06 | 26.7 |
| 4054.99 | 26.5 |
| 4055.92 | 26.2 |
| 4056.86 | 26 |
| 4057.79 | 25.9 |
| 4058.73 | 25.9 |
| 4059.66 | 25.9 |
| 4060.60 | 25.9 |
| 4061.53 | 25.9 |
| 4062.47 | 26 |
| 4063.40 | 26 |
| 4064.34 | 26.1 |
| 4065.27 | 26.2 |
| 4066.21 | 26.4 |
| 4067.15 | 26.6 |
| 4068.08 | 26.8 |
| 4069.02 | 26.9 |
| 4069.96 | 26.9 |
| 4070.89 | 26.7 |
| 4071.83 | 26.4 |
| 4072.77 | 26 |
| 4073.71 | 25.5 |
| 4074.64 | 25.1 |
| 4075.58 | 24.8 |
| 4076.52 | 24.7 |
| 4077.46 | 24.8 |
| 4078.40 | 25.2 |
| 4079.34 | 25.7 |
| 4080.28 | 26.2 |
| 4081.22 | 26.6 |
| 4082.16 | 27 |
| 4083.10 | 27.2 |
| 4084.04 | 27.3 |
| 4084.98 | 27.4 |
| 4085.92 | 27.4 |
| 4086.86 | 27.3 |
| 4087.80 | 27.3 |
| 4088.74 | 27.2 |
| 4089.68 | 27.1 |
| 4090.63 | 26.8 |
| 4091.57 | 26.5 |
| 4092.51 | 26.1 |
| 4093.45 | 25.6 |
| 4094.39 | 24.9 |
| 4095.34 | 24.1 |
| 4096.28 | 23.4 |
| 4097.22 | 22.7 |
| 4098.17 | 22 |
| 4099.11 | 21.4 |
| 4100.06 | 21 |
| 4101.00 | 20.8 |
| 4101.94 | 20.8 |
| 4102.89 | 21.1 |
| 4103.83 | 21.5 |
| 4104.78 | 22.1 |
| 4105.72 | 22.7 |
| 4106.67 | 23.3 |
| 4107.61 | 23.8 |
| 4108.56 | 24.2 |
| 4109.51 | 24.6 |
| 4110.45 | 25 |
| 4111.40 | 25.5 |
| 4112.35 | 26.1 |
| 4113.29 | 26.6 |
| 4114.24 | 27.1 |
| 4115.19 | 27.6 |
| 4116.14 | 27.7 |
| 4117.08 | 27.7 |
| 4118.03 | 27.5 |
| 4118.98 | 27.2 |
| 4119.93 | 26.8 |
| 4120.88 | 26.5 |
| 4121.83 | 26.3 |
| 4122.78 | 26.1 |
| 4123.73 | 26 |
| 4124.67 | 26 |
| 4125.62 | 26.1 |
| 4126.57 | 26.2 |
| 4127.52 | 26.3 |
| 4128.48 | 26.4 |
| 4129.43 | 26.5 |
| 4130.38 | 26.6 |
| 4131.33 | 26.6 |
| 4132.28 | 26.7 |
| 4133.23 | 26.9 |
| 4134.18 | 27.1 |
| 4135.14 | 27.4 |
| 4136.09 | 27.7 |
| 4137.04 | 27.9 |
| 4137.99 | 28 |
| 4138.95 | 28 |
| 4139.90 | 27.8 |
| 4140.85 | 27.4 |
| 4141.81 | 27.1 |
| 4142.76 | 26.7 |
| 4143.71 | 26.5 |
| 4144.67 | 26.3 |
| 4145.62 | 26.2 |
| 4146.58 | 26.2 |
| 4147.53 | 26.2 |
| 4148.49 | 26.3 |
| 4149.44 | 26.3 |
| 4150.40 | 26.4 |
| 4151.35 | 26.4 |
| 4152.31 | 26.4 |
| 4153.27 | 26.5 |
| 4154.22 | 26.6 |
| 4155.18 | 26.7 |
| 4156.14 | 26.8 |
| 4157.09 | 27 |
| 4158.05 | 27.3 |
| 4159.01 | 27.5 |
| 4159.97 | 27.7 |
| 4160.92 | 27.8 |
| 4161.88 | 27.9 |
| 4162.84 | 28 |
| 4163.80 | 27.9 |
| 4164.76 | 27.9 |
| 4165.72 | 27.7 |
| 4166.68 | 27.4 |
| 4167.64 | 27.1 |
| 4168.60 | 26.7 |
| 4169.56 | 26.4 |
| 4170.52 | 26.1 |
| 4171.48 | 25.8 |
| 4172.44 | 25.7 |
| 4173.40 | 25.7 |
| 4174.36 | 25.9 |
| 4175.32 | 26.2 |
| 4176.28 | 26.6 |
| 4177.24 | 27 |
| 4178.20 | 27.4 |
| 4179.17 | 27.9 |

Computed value 1.52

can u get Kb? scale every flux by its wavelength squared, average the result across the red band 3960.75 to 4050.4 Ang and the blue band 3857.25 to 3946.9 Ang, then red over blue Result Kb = 1.38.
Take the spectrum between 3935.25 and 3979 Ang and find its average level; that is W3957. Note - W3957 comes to 17.1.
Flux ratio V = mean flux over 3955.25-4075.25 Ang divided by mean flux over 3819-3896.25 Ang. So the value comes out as 1.4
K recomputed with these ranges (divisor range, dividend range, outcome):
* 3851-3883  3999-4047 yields 1.58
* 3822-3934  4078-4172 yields 1.67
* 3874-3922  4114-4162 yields 1.58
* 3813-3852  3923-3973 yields 1.12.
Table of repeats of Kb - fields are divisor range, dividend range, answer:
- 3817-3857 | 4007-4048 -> 1.90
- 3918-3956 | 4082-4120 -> 1.51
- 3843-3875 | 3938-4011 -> 1.17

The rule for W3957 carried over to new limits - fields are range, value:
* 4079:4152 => 25.8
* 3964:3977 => 12.6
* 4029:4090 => 26.6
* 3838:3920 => 18.7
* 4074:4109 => 24.7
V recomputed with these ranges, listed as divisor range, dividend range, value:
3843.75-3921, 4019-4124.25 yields 1.37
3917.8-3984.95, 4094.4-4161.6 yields 1.48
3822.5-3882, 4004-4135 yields 1.56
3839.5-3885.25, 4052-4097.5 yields 1.45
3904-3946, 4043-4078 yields 1.43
